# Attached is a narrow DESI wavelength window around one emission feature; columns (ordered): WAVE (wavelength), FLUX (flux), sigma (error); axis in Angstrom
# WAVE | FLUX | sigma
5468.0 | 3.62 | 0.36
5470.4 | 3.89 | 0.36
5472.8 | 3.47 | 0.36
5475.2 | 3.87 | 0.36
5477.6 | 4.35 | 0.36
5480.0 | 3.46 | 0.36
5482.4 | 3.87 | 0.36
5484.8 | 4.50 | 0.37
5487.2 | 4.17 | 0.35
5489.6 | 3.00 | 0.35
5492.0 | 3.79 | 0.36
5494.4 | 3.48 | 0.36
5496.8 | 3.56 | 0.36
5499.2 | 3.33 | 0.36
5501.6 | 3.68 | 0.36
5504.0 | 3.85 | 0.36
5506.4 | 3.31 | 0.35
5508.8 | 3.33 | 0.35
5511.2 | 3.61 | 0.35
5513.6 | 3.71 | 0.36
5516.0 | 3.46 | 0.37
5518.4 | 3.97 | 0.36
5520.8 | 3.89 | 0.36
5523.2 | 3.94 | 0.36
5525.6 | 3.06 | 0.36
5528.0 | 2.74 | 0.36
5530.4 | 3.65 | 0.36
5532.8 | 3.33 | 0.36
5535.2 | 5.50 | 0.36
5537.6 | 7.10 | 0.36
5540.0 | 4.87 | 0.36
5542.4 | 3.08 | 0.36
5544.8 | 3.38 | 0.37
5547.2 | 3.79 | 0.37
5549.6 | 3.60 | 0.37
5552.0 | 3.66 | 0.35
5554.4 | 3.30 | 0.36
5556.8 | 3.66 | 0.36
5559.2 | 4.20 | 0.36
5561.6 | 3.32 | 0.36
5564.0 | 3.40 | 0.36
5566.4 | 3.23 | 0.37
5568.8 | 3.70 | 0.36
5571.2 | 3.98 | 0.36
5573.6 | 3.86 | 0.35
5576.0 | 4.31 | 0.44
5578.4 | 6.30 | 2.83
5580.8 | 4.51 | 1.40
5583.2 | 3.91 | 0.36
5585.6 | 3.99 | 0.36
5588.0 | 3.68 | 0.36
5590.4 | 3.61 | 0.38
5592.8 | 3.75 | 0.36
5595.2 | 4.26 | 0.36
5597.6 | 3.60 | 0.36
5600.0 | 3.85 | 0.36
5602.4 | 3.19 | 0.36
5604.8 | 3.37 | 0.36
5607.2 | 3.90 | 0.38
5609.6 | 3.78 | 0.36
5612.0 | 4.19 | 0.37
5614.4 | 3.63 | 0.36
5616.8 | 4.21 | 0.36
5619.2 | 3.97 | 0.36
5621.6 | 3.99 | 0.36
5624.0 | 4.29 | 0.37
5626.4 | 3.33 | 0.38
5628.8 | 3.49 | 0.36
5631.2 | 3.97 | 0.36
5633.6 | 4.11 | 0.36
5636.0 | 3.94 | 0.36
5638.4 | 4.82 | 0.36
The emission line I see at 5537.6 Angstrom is H-beta 4861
